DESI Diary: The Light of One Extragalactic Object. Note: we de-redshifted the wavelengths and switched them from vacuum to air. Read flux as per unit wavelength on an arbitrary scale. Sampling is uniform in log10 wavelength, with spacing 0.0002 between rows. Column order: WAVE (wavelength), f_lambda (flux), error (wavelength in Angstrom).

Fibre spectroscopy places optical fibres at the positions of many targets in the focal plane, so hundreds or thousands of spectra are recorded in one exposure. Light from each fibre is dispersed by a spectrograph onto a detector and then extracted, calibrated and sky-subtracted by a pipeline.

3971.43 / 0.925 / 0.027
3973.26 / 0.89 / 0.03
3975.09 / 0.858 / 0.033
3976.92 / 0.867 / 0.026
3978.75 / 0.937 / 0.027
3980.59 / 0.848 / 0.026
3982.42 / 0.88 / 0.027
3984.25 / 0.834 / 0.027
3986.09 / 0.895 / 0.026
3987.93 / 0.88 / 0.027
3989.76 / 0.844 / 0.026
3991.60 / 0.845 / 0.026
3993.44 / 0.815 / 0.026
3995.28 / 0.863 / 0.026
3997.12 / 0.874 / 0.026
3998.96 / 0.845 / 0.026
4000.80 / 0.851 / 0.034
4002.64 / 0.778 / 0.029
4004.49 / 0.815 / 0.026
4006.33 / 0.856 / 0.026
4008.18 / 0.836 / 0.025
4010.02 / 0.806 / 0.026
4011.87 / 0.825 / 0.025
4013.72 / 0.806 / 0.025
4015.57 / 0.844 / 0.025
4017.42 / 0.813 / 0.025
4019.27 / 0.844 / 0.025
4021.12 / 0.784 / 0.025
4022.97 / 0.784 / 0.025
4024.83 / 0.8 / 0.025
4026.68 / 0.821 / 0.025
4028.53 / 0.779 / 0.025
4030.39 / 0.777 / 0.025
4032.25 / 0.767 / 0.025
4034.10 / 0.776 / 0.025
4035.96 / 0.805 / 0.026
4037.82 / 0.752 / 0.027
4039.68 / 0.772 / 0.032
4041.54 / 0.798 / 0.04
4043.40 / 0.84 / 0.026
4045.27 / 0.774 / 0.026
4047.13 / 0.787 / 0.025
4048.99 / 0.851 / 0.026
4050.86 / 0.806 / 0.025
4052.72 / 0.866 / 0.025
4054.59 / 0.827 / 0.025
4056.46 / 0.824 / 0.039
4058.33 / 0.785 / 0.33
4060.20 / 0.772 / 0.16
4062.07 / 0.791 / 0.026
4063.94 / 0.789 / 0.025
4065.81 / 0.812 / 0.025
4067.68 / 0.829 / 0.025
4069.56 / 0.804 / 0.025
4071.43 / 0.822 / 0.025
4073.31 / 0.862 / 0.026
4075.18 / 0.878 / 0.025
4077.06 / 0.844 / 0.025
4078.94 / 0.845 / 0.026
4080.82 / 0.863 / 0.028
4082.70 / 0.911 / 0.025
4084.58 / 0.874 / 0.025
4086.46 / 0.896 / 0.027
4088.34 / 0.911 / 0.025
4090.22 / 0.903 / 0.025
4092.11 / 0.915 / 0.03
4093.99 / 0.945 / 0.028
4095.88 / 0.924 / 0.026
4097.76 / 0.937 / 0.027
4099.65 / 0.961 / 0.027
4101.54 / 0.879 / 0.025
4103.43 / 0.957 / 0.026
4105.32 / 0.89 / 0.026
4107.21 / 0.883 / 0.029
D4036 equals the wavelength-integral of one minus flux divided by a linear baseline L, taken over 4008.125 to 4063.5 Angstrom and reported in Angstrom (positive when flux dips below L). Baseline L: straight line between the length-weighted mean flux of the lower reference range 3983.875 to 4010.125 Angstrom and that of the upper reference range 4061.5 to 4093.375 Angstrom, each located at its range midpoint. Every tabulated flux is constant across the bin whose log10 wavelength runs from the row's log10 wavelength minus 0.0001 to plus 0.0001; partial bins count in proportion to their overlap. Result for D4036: 3.1 Angstrom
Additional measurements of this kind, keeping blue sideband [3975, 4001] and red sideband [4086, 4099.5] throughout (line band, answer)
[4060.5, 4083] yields 1.9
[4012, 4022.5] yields 0.7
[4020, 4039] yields 2.2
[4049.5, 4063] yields 1.3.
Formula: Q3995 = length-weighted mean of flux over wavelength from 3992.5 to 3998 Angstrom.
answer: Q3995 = 0.85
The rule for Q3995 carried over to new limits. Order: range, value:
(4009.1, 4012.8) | 0.815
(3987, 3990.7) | 0.862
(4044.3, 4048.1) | 0.782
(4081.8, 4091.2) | 0.899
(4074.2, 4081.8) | 0.858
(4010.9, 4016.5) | 0.824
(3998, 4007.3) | 0.829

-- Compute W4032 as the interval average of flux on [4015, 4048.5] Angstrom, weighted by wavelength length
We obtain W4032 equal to 0.796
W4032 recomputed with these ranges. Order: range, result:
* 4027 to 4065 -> 0.797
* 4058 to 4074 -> 0.807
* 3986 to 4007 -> 0.845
